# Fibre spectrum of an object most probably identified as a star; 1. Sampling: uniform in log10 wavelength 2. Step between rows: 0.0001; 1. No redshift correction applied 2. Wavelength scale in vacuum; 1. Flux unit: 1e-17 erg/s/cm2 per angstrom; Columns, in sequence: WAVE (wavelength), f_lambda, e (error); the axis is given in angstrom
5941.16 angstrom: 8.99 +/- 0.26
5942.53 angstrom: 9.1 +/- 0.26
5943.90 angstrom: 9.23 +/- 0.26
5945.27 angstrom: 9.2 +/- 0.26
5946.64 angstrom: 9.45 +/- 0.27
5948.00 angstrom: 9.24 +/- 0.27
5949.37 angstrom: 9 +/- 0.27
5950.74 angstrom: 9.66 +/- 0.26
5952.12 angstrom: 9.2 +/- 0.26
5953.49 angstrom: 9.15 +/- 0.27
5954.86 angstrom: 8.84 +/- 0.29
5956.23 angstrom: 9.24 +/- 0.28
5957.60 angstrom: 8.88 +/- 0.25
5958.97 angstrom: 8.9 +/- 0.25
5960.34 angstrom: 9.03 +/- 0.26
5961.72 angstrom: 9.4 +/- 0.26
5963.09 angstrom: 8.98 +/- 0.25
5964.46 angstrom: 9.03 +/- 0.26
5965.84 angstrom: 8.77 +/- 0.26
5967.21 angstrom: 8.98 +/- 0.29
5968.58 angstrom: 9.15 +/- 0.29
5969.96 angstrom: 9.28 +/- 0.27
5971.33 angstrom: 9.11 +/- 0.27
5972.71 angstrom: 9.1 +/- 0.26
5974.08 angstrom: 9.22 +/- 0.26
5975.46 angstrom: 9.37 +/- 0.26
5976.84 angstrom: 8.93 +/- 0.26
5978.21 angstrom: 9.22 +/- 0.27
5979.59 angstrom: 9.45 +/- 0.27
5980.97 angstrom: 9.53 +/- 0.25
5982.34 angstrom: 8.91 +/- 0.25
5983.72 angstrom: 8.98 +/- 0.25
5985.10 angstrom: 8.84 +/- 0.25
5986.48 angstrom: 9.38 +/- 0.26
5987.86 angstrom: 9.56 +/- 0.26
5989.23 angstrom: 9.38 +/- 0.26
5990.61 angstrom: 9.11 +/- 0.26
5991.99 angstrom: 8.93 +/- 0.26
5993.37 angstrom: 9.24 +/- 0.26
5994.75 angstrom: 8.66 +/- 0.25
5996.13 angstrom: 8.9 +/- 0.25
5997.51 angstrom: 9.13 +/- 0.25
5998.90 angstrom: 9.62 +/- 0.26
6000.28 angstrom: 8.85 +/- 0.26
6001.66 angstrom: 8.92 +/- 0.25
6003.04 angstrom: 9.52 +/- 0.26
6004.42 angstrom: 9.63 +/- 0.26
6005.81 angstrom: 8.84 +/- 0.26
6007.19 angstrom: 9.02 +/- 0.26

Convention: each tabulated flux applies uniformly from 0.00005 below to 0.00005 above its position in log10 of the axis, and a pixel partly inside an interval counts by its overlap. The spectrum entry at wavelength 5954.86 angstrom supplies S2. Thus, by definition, 8.84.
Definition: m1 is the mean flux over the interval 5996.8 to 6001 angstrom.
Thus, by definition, 9.19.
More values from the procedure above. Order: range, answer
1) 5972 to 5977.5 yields 9.14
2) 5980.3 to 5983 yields 9.25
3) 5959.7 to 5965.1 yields 9.11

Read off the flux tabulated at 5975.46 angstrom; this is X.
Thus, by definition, 9.37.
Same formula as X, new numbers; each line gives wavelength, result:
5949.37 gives 9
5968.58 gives 9.15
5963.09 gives 8.98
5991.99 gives 8.93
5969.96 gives 9.28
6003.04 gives 9.52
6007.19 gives 9.02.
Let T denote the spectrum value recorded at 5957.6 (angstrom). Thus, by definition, 8.88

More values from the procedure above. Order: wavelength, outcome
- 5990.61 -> 9.11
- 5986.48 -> 9.38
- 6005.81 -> 8.84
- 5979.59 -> 9.45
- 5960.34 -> 9.03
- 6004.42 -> 9.63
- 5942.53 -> 9.1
